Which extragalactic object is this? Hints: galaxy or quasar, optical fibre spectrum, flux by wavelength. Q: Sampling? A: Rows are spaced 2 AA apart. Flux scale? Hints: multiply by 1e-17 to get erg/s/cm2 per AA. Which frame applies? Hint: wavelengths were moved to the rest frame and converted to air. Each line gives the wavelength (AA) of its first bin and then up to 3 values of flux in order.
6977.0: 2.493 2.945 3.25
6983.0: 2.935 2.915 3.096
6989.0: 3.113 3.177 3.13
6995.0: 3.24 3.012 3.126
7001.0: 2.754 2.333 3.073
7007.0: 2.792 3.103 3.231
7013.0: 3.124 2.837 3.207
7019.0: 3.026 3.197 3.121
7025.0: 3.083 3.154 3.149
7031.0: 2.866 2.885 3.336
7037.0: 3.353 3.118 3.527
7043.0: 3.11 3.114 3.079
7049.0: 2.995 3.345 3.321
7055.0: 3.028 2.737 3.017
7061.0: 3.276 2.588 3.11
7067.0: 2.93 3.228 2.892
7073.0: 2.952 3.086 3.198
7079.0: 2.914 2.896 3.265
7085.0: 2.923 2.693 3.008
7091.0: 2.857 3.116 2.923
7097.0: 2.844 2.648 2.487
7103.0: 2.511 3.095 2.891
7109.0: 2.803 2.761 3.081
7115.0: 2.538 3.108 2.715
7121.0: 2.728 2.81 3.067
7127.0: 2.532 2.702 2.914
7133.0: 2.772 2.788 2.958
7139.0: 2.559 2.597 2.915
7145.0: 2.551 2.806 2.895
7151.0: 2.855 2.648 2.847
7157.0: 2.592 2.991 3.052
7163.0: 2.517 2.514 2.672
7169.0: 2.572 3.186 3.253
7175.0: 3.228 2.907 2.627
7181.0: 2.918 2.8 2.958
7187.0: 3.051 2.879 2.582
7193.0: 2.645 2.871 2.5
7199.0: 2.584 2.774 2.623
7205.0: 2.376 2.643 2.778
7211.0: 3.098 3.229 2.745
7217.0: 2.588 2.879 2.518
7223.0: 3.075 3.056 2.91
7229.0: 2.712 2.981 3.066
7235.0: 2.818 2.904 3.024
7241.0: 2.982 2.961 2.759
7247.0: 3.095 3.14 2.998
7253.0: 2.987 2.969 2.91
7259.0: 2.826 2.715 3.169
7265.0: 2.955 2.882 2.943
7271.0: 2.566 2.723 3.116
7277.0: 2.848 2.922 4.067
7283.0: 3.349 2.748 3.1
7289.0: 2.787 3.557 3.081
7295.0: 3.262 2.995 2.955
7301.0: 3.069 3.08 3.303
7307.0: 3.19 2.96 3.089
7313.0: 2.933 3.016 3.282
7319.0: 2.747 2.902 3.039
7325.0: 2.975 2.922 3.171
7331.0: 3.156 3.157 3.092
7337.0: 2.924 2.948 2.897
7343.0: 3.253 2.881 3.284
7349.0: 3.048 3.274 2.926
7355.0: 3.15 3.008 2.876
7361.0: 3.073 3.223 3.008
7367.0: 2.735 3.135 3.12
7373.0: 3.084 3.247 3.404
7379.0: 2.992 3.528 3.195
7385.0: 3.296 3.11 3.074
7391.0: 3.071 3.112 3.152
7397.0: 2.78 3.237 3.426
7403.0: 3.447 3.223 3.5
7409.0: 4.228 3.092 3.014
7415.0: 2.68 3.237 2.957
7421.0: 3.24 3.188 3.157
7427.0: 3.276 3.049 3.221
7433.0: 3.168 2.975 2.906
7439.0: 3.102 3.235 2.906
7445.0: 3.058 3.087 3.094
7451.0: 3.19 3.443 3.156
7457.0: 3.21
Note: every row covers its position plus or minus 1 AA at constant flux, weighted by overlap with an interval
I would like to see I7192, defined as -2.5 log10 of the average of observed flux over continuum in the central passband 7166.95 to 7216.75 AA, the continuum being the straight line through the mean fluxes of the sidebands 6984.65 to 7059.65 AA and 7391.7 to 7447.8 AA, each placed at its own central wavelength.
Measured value 0.11 mag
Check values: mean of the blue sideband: 3.08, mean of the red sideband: 3.17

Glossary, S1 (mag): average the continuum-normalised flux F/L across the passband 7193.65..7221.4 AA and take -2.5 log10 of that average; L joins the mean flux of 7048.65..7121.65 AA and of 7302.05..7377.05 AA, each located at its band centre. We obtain 0.10 mag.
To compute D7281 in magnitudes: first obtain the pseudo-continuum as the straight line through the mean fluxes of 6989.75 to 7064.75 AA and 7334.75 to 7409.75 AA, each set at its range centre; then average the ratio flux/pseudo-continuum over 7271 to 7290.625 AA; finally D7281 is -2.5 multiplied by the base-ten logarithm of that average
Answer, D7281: 0.02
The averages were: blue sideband 3.07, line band 3.06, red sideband 3.15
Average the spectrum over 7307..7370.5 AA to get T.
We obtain 3.04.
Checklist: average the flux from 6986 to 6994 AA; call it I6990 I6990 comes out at 3.13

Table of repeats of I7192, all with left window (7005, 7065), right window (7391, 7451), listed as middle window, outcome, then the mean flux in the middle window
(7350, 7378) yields 0.022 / 3.09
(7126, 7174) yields 0.124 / 2.78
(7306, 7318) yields 0.023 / 3.08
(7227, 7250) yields 0.065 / 2.95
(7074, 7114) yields 0.074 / 2.9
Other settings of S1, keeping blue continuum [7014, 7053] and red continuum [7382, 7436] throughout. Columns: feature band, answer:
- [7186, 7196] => 0.13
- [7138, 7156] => 0.15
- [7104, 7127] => 0.11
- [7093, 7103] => 0.15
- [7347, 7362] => 0.04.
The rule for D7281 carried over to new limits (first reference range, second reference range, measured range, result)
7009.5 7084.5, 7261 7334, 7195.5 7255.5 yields 0.07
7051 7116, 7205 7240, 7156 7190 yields 0.01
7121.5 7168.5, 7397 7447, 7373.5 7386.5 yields -0.05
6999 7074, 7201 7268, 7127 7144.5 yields 0.08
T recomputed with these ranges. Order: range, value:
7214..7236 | 2.85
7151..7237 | 2.82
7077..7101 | 2.91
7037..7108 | 3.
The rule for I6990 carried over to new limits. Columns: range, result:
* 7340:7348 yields 3.08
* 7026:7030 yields 3.15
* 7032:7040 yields 3.17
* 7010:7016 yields 3.06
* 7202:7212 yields 2.7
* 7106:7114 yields 2.88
